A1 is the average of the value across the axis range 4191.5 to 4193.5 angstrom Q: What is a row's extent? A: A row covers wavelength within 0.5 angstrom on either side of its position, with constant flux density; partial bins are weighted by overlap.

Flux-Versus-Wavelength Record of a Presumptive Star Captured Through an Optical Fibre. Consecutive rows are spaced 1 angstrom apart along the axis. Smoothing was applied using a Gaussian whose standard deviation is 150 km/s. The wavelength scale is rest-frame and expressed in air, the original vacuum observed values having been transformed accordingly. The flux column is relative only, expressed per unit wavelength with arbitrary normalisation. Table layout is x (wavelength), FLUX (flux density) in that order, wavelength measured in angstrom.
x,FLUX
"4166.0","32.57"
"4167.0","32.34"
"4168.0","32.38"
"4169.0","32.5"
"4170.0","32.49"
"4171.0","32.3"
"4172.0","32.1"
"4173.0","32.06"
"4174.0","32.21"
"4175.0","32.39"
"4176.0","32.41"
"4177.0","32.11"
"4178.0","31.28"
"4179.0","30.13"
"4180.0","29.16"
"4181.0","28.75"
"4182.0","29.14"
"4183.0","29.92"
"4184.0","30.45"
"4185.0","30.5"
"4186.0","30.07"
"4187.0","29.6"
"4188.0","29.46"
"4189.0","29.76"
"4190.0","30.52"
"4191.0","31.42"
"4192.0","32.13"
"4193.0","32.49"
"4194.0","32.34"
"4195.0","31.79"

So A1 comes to 32.3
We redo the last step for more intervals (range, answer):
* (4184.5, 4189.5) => 29.9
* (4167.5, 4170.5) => 32.5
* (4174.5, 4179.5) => 31.7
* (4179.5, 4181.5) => 29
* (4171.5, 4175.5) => 32.2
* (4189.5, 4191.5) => 31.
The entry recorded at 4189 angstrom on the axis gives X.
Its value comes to 29.76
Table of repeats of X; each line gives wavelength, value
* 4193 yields 32.49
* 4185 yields 30.5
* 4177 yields 32.11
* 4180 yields 29.16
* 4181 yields 28.75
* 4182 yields 29.14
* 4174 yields 32.21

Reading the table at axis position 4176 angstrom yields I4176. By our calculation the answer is 32.41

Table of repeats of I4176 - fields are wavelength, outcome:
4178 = 31.28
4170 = 32.49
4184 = 30.45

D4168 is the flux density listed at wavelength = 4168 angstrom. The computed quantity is 32.38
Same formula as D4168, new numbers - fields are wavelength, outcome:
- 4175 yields 32.39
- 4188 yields 29.46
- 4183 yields 29.92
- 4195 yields 31.79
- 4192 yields 32.13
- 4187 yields 29.6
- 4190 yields 30.52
